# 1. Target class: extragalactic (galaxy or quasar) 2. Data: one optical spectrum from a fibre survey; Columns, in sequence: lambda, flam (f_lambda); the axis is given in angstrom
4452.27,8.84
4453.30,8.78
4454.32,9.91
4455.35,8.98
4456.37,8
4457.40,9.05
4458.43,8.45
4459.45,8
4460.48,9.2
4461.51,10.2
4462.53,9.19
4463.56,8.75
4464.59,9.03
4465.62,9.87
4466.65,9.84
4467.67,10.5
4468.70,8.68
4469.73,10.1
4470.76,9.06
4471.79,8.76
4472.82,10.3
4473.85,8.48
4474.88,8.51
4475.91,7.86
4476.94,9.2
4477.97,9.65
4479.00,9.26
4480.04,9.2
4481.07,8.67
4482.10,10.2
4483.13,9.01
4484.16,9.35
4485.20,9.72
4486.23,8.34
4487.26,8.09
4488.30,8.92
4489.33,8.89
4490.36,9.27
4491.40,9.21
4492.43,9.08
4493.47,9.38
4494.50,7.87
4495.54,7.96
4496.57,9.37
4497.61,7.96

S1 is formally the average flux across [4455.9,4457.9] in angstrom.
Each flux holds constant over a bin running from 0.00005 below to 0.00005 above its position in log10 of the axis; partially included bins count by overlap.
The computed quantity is 8.52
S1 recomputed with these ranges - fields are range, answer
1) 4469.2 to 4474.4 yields 9.33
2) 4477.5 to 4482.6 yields 9.38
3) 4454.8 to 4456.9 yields 8.51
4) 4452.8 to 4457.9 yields 8.95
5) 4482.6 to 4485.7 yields 9.35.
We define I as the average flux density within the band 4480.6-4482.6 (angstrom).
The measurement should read 9.46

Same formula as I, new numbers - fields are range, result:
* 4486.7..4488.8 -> 8.48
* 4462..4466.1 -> 9.21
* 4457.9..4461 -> 8.55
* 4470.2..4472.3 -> 8.93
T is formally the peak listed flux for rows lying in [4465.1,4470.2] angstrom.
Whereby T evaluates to 10.5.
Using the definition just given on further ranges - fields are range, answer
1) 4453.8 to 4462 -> 10.2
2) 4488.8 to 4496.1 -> 9.38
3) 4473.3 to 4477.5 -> 9.2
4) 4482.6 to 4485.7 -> 9.72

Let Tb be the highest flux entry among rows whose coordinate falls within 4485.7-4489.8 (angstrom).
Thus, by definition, 8.92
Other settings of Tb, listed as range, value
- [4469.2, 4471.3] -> 10.1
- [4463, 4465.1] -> 9.03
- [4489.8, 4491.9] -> 9.27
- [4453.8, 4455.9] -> 9.91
